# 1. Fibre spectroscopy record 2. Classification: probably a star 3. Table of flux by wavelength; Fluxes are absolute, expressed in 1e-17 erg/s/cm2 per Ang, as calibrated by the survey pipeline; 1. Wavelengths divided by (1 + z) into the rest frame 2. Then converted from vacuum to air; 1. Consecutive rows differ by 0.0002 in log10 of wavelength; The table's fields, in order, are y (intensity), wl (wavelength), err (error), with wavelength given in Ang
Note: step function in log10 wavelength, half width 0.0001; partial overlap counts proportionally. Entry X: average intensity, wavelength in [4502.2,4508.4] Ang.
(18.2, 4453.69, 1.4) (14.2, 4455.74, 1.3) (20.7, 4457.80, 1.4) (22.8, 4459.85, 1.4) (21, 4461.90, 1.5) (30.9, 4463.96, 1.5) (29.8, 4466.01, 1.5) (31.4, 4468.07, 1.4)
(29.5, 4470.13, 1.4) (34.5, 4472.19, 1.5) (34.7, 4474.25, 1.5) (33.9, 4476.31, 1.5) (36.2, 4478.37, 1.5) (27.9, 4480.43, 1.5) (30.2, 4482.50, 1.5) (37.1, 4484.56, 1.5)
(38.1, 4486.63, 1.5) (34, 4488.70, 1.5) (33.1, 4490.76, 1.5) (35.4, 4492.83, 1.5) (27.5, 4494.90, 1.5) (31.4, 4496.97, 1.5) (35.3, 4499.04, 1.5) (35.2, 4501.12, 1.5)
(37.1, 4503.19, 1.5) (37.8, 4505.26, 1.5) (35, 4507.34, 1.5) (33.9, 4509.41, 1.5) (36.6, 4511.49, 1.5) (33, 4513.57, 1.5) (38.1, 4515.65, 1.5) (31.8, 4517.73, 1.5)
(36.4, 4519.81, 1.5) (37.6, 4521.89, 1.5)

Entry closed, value 36.7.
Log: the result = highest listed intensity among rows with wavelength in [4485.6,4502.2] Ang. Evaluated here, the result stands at 38.1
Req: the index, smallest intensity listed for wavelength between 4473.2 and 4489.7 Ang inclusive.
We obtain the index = 27.9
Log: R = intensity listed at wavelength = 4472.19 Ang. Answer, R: 34.5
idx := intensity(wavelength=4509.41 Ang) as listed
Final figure 33.9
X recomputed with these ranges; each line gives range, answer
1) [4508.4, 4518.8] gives 34.7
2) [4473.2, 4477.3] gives 34.3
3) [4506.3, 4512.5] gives 35.2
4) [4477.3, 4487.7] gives 33.9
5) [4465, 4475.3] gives 32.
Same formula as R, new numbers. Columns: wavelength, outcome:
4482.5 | 30.2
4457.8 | 20.7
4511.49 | 36.6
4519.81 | 36.4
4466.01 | 29.8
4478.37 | 36.2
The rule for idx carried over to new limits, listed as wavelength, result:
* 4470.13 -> 29.5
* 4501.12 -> 35.2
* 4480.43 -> 27.9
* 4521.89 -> 37.6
